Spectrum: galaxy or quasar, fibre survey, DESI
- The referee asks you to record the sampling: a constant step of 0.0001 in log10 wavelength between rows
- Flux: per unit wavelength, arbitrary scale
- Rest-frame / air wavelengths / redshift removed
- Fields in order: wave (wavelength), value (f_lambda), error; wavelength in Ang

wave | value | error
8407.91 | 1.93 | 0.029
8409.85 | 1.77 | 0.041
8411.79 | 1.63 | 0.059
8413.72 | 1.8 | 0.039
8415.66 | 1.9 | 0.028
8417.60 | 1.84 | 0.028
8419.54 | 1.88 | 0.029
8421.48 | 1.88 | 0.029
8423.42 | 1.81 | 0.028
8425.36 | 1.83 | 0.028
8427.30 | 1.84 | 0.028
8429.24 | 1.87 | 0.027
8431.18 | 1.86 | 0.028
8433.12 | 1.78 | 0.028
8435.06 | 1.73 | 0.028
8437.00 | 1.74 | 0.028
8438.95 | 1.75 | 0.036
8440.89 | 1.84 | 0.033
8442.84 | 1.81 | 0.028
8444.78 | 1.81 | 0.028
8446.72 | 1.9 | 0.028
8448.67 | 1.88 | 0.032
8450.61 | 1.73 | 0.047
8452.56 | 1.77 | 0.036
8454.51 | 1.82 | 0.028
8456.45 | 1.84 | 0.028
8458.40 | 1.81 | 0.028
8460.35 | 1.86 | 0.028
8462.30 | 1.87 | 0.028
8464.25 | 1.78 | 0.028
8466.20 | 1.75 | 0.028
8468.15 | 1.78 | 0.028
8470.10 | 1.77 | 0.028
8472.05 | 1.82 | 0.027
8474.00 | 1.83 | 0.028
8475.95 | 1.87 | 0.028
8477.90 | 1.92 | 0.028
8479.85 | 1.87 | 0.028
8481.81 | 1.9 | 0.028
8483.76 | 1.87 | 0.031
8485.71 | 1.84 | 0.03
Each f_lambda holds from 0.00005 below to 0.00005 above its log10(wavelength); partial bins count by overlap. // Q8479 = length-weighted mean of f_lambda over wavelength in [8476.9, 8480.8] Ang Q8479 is 1.9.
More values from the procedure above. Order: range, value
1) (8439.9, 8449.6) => 1.85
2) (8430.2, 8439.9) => 1.77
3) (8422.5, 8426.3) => 1.82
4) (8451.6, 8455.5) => 1.8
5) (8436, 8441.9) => 1.77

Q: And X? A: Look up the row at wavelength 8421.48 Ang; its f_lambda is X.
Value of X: 1.88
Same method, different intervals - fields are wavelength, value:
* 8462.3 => 1.87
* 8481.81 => 1.9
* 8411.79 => 1.63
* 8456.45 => 1.84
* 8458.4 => 1.81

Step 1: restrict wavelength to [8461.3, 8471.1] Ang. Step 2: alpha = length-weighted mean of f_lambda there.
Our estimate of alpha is 1.79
